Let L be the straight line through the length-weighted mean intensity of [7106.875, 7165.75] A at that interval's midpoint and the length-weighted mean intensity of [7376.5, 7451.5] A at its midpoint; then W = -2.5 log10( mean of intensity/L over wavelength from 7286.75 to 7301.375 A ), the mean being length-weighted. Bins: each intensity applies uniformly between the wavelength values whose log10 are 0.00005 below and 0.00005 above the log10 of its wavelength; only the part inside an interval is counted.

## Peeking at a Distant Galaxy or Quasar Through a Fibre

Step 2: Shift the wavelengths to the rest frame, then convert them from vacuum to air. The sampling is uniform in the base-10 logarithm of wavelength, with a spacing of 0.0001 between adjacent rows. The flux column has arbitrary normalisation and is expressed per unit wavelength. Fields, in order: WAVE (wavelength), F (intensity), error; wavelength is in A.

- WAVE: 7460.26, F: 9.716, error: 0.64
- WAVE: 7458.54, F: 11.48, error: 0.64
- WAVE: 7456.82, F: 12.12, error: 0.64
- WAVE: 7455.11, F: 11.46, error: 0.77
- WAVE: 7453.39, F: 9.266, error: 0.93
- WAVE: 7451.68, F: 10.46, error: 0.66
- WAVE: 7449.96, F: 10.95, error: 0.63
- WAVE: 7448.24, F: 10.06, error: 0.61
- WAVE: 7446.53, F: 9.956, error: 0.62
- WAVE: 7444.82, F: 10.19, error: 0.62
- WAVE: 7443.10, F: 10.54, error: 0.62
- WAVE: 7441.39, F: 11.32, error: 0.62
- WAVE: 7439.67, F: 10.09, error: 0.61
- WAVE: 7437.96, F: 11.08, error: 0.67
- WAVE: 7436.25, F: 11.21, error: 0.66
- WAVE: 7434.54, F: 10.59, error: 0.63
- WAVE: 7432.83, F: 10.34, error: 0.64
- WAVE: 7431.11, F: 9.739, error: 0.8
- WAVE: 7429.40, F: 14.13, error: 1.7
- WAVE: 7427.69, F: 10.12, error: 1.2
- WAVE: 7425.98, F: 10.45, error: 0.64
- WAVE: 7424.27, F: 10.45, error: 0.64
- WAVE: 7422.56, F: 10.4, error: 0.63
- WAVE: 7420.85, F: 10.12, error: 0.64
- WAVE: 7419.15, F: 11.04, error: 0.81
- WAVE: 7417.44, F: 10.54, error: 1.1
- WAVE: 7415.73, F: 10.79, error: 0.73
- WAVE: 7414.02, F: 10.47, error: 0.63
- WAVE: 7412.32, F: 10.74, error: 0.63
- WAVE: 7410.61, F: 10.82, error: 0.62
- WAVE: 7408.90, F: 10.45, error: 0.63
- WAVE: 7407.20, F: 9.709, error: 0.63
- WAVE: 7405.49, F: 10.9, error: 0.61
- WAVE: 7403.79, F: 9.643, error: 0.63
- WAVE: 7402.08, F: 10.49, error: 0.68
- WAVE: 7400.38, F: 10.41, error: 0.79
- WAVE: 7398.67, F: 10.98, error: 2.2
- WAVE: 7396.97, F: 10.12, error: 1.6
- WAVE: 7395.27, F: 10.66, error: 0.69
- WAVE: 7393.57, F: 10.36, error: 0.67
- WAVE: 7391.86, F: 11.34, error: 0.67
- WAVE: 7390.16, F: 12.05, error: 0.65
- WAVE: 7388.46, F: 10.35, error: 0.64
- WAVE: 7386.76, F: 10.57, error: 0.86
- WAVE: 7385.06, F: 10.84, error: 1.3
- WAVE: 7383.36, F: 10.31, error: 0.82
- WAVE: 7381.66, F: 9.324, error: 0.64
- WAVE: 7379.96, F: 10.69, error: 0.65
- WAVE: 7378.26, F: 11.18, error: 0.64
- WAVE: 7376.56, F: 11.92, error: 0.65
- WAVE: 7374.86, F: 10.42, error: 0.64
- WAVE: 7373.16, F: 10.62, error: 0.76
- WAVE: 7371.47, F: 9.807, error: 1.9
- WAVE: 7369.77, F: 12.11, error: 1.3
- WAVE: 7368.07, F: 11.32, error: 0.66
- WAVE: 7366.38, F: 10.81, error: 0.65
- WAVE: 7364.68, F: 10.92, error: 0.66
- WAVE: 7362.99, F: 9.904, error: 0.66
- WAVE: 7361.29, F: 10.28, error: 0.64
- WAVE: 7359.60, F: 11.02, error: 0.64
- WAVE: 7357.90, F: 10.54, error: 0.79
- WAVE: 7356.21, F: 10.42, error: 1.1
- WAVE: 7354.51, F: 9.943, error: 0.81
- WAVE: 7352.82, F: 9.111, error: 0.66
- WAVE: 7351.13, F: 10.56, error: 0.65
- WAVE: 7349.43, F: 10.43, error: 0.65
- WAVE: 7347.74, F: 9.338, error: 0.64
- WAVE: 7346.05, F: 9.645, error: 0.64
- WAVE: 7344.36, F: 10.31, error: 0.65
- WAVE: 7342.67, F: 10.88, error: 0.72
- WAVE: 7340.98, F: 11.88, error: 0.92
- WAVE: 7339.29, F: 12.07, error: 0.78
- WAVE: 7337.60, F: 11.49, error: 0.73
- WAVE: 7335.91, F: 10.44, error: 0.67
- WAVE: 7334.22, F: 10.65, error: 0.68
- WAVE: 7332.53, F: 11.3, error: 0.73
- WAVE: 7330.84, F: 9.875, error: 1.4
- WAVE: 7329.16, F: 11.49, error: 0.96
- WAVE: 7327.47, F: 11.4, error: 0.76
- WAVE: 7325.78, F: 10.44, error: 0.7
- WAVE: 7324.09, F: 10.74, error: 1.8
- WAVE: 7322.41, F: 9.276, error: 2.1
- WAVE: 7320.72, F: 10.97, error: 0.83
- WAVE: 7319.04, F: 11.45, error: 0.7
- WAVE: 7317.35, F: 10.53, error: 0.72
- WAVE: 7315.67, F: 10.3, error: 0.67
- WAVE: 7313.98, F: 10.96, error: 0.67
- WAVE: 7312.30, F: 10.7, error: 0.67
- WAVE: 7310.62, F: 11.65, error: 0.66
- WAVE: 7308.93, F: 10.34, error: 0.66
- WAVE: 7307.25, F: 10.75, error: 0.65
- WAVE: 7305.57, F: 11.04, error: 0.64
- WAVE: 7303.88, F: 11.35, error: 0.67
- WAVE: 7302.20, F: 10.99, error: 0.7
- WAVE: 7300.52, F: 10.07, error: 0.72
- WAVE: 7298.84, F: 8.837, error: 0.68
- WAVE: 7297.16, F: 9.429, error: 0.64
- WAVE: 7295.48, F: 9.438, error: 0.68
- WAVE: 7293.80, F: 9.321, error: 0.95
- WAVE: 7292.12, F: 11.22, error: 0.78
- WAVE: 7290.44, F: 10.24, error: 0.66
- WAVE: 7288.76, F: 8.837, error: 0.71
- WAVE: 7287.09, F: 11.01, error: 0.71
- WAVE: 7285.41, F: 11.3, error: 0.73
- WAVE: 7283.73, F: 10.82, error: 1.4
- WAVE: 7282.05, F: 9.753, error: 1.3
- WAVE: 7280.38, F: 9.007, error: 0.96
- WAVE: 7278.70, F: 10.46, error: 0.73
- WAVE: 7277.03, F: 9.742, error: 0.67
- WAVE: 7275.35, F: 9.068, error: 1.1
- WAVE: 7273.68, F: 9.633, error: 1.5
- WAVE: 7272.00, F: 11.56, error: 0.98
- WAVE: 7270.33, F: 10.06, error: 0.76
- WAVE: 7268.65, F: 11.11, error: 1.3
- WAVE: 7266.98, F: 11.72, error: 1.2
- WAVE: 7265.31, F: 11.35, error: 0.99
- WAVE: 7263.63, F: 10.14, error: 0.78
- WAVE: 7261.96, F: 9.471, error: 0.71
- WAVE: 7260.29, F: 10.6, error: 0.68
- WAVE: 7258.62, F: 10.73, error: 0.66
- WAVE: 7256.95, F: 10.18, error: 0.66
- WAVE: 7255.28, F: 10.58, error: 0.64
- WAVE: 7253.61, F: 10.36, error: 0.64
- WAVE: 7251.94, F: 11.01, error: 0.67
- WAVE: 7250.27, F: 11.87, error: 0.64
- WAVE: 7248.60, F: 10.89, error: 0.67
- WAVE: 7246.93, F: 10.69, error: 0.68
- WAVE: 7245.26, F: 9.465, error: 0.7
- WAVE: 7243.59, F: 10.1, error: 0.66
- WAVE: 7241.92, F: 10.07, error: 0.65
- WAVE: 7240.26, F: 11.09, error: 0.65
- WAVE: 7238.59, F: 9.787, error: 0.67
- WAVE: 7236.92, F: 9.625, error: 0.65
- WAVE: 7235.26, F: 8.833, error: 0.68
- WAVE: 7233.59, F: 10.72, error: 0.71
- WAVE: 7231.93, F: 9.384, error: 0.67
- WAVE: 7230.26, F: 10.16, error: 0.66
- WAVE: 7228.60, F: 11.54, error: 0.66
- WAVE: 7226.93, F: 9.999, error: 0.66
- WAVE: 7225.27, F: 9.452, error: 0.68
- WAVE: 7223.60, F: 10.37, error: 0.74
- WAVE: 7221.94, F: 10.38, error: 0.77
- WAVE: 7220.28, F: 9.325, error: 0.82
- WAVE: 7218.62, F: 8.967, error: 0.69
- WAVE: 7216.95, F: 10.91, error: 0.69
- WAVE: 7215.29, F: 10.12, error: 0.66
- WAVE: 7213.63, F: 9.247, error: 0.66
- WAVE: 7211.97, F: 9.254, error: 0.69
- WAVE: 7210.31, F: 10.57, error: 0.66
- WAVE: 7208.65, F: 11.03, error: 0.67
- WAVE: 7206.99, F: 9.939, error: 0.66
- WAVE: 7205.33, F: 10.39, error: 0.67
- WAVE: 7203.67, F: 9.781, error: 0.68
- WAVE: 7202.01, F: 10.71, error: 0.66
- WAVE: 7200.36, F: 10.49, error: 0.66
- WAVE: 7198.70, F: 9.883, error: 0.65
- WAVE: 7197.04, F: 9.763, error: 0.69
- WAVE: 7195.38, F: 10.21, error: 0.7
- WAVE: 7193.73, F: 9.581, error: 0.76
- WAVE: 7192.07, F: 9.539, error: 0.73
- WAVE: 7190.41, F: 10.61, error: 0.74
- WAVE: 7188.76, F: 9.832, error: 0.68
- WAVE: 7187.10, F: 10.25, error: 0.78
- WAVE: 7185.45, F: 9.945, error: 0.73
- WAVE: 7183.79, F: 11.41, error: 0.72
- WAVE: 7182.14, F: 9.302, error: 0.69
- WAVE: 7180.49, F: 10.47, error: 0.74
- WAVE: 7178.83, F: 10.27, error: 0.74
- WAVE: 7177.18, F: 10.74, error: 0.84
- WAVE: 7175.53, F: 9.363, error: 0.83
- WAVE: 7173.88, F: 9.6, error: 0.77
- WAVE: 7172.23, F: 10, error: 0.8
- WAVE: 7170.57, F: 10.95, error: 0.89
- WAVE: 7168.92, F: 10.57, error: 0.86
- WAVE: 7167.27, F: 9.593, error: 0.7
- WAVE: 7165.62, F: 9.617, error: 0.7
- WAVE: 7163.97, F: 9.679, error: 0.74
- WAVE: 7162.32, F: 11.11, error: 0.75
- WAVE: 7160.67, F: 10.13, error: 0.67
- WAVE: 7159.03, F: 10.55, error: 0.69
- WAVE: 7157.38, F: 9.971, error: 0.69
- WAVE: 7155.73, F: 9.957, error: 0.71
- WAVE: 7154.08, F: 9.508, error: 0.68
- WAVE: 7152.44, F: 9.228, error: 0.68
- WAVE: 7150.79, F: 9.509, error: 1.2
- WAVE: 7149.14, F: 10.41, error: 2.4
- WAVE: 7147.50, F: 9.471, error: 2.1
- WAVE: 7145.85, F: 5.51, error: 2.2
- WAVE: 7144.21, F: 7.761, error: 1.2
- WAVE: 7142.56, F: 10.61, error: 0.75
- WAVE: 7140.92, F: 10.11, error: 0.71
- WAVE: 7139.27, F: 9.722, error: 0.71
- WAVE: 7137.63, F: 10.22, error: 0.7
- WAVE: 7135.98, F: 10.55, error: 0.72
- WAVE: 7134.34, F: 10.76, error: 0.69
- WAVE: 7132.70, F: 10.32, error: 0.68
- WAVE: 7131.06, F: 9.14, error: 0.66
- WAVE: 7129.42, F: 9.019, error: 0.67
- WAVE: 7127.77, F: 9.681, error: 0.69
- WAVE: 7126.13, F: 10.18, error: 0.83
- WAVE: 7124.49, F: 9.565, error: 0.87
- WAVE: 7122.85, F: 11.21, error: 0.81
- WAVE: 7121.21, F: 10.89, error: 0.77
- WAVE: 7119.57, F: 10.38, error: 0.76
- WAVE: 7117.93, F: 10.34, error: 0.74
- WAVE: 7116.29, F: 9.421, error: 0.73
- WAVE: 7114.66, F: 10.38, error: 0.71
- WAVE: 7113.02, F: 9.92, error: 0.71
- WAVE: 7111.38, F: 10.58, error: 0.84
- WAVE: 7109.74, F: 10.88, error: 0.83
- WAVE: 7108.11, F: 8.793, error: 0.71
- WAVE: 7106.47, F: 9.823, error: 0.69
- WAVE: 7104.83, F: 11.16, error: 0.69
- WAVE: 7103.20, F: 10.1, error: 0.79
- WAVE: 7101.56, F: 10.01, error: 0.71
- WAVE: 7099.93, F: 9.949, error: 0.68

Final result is 0.06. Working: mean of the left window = 9.87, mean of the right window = 10.6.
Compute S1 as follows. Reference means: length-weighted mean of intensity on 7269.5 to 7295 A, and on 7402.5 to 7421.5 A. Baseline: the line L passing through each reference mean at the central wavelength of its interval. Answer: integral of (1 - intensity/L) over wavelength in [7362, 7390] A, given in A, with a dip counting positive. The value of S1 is -0.9 A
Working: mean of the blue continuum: 10.1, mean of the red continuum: 10.5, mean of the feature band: 10.7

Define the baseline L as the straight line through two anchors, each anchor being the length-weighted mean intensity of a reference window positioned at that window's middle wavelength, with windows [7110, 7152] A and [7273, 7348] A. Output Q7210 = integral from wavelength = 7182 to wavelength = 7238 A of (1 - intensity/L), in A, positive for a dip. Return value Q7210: 0.3 A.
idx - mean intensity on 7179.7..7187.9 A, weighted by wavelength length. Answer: 10.3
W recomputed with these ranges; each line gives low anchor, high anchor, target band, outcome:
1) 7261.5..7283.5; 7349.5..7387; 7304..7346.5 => -0.042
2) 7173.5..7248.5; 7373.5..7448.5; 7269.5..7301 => 0.032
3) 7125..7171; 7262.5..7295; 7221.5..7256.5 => -0.016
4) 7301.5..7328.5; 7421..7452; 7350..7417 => 0.014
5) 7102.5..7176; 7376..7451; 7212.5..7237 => 0.022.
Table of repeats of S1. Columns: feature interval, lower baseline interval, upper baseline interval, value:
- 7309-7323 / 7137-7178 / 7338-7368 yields -0.5 A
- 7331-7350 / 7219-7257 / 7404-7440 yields -0.5 A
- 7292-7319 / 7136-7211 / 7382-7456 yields -0.3 A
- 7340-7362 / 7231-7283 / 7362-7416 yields 0.4 A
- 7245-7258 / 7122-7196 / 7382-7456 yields -0.7 A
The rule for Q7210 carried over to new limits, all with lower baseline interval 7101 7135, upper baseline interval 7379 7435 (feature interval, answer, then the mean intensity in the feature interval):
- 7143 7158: 1.64 A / 9.06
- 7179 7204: 0.28 A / 10.1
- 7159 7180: 0.10 A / 10.2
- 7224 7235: 0.17 A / 10.1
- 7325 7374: -0.69 A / 10.7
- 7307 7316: -0.32 A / 10.8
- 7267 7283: 0.38 A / 10.1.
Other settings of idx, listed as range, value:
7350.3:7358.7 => 10.1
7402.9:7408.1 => 10.1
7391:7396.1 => 10.8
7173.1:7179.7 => 10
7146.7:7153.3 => 9.66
